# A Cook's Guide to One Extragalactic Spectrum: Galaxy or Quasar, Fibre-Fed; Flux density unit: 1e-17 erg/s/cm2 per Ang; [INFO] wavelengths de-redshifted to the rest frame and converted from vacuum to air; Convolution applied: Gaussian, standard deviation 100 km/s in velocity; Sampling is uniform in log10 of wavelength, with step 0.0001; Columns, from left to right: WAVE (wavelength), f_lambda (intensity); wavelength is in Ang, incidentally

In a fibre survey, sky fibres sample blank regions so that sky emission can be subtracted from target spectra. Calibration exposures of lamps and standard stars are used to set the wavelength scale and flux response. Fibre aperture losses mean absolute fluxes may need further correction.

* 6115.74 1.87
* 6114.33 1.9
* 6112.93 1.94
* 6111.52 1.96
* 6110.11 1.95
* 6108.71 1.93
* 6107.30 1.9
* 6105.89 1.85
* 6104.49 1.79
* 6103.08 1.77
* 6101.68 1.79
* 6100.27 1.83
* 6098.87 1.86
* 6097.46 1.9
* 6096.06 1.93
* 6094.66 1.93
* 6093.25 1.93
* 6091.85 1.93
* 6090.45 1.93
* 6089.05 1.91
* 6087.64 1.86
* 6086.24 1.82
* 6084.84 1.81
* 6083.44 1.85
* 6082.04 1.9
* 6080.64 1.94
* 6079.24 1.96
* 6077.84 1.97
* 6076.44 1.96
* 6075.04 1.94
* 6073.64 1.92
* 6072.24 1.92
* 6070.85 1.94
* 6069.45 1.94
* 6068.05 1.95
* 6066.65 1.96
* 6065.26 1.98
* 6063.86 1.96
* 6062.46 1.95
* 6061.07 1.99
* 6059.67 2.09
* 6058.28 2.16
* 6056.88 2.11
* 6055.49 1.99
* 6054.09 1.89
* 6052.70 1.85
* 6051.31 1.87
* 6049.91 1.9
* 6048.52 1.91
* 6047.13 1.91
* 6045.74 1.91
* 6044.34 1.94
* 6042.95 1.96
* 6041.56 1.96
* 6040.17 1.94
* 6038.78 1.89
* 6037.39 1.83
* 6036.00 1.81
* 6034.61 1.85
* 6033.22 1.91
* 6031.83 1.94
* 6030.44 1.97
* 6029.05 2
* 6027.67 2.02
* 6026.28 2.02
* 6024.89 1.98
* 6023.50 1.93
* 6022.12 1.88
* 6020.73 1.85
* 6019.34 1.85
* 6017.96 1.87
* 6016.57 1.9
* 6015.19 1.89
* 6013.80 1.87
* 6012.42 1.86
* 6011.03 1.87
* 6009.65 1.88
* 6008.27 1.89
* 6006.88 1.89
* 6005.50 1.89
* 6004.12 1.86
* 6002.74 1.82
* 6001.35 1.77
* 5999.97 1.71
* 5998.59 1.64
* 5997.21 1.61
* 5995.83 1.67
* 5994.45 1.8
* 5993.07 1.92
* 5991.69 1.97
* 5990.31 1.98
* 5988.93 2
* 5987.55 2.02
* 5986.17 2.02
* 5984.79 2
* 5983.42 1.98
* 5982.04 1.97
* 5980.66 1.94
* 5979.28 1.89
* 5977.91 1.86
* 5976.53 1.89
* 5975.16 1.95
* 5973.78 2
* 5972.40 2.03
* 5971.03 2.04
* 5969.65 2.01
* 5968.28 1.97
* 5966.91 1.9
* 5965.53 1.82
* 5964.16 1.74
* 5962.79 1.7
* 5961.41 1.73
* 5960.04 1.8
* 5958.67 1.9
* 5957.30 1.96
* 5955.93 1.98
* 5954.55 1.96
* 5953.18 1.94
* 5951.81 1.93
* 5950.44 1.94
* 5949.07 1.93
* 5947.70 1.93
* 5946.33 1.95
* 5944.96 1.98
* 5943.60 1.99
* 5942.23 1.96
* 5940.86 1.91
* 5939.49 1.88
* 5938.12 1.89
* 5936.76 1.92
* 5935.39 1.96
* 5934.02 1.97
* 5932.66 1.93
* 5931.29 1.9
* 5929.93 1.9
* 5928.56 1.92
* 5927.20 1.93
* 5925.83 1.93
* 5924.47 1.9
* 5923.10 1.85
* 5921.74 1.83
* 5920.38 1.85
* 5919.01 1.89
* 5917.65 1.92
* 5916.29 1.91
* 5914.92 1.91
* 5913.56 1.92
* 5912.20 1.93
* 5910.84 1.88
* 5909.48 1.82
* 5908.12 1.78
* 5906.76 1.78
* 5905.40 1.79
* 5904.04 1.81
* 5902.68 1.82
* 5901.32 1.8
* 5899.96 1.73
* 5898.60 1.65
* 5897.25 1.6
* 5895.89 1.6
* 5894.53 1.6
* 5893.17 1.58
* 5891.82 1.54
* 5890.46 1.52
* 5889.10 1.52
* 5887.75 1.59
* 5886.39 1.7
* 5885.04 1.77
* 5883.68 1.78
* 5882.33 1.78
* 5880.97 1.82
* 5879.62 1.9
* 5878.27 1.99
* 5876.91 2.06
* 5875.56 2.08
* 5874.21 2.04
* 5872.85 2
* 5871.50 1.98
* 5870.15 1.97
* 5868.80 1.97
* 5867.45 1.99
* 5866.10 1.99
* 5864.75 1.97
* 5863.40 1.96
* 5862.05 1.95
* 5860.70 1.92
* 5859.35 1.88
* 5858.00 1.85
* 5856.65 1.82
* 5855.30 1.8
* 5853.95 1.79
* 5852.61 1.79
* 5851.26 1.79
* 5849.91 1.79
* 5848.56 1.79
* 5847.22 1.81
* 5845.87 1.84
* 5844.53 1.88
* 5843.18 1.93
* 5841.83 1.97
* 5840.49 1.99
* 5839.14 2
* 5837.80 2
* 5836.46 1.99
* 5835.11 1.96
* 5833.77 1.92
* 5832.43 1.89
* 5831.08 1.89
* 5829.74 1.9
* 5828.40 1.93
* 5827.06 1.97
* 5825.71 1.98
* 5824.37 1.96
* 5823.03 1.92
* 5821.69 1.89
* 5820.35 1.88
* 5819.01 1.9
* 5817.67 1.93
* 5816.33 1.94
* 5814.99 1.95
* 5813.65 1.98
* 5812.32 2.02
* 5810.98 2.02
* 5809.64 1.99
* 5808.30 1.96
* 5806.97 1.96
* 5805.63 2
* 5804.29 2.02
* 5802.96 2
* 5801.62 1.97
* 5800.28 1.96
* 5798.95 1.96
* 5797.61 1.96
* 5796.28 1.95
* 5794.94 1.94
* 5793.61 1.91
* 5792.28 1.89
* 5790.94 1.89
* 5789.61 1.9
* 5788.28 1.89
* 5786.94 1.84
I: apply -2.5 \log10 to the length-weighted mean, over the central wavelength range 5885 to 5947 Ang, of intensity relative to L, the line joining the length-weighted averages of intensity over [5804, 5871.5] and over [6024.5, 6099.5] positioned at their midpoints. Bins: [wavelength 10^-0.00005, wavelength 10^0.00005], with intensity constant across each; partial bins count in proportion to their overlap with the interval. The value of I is 0.062 mag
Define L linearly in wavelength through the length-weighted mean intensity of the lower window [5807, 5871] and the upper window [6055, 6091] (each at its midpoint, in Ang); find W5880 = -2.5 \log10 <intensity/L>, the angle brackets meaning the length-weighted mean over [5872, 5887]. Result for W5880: 0.01 mag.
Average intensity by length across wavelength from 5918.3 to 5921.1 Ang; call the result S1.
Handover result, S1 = 1.87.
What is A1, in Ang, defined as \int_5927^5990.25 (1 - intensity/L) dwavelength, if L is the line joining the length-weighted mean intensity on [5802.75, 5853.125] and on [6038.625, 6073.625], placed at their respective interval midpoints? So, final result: 0.5 Ang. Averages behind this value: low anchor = 1.93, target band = 1.93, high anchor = 1.96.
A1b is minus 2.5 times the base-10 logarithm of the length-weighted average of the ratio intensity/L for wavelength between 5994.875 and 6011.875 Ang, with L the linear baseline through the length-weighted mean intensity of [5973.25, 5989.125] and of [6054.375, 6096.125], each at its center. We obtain 0.09 mag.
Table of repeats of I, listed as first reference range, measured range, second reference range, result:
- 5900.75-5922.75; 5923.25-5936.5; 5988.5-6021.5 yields -0.04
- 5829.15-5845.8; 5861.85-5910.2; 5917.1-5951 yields 0.07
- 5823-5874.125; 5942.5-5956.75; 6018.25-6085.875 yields -0.02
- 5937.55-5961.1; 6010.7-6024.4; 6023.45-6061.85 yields 0.04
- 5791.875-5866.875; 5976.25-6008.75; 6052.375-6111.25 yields 0.03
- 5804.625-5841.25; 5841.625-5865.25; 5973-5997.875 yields 0.05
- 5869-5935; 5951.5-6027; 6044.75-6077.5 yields 0.00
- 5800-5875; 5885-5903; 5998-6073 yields 0.18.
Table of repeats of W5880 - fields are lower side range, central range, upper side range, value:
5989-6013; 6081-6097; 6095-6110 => -0.021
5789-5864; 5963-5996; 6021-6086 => 0.000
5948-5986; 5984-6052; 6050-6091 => 0.022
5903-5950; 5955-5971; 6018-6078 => 0.022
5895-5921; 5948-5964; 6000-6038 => -0.024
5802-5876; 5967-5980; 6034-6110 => -0.019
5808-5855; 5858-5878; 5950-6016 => -0.038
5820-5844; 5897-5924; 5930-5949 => 0.063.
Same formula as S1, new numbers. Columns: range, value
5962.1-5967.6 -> 1.79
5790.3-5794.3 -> 1.9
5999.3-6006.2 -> 1.81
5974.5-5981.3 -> 1.91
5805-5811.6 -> 1.99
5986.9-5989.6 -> 2.01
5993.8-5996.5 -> 1.73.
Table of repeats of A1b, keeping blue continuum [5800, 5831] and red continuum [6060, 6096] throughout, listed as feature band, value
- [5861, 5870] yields -0.01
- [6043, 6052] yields 0.01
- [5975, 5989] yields -0.01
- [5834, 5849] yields 0.02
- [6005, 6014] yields 0.03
